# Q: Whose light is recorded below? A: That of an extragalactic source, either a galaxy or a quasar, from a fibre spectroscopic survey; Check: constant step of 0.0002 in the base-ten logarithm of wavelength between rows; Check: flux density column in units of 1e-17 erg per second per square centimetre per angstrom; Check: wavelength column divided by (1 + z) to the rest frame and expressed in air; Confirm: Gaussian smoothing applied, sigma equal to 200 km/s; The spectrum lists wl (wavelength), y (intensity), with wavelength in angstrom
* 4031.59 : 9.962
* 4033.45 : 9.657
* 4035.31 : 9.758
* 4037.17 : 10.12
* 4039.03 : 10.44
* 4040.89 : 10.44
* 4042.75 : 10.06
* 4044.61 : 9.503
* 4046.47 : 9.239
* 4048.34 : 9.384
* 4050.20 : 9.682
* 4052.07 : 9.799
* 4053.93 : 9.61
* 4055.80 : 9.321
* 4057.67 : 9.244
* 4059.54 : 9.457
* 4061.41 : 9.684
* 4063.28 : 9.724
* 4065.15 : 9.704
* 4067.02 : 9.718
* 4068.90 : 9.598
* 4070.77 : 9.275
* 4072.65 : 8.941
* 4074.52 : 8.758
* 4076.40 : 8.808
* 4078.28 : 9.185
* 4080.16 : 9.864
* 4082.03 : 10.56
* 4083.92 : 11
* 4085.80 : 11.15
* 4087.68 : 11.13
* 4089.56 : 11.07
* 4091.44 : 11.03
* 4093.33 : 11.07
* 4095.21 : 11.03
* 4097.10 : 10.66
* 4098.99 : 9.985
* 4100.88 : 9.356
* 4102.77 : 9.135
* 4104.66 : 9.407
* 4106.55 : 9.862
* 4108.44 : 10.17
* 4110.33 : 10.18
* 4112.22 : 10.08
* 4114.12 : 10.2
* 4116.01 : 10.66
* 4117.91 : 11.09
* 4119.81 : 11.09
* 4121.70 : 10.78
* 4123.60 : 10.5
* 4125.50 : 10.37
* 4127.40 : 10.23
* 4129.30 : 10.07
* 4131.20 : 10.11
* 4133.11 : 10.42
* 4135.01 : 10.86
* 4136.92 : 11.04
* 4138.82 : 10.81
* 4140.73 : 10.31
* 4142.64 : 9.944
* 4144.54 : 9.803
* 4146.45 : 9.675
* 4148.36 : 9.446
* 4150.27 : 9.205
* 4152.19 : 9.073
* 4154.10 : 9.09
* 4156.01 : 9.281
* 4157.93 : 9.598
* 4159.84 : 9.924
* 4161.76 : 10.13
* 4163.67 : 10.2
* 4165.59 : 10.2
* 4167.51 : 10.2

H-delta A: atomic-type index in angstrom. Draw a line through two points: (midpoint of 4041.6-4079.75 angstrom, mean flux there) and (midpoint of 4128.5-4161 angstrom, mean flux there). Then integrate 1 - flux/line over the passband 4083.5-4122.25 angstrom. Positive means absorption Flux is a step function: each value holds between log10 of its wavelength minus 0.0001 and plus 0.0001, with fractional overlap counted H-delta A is -3.2 angstrom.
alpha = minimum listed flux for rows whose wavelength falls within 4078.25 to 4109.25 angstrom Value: 9.135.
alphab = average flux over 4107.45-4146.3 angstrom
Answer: 10.4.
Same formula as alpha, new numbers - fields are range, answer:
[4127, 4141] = 10.07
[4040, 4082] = 8.758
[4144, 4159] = 9.073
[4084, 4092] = 11.03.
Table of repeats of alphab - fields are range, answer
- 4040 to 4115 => 9.9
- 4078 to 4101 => 10.6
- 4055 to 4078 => 9.35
